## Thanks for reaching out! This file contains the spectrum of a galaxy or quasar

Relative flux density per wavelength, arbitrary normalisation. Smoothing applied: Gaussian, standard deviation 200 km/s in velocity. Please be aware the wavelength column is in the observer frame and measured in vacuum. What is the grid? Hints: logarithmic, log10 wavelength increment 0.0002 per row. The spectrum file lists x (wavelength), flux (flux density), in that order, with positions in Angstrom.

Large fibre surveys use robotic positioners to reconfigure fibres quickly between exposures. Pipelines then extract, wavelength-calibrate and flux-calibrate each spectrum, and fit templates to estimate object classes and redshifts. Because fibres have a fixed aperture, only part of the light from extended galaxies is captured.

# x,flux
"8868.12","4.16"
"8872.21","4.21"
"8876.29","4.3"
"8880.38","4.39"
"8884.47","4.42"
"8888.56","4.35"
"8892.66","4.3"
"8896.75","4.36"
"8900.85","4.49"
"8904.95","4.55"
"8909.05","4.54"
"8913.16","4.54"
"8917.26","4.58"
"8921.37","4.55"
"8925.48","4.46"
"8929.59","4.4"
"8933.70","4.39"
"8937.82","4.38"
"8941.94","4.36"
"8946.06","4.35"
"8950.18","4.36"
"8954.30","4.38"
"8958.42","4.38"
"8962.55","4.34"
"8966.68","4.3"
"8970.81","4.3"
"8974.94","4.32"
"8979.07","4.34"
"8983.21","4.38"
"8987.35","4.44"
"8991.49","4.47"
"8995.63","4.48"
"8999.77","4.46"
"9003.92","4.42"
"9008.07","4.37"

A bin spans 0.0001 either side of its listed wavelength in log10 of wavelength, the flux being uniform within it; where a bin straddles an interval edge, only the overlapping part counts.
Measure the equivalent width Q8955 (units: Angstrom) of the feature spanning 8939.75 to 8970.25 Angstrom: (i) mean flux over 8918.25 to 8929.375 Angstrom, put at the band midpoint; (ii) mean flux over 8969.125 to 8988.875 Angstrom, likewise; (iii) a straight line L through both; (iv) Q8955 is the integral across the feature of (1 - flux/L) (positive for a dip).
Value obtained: 0.4 Angstrom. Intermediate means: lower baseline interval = 4.49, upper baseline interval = 4.35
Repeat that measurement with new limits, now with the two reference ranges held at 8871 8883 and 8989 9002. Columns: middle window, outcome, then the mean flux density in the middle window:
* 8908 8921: -0.57 Angstrom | 4.55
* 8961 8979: 0.48 Angstrom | 4.32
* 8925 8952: 0.08 Angstrom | 4.38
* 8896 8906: -0.29 Angstrom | 4.47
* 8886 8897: -0.01 Angstrom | 4.34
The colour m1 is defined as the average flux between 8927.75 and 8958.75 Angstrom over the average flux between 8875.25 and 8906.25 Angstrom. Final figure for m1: 1.00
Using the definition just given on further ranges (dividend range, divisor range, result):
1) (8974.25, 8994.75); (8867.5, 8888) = 1.02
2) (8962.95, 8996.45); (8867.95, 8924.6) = 0.99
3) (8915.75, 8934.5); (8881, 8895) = 1.03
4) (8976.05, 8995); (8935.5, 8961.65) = 1.01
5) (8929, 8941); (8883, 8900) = 1.00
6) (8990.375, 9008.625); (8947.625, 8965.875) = 1.02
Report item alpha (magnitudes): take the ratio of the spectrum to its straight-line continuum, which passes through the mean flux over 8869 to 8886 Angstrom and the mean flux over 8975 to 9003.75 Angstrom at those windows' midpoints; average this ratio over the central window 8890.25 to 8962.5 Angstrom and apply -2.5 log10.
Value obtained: -0.02 mag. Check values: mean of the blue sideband 4.32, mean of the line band 4.43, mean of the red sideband 4.42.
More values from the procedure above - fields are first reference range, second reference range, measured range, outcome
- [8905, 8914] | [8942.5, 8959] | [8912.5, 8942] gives 0.001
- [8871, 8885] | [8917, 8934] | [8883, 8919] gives -0.014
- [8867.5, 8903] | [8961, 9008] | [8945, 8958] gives 0.000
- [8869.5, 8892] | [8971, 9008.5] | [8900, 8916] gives -0.046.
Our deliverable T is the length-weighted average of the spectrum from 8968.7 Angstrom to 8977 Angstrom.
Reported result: 4.31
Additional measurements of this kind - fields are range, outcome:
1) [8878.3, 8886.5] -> 4.4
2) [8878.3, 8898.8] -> 4.36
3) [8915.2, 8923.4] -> 4.57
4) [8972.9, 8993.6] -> 4.39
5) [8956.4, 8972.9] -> 4.33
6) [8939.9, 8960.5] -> 4.37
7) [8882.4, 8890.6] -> 4.39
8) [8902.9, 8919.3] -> 4.55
